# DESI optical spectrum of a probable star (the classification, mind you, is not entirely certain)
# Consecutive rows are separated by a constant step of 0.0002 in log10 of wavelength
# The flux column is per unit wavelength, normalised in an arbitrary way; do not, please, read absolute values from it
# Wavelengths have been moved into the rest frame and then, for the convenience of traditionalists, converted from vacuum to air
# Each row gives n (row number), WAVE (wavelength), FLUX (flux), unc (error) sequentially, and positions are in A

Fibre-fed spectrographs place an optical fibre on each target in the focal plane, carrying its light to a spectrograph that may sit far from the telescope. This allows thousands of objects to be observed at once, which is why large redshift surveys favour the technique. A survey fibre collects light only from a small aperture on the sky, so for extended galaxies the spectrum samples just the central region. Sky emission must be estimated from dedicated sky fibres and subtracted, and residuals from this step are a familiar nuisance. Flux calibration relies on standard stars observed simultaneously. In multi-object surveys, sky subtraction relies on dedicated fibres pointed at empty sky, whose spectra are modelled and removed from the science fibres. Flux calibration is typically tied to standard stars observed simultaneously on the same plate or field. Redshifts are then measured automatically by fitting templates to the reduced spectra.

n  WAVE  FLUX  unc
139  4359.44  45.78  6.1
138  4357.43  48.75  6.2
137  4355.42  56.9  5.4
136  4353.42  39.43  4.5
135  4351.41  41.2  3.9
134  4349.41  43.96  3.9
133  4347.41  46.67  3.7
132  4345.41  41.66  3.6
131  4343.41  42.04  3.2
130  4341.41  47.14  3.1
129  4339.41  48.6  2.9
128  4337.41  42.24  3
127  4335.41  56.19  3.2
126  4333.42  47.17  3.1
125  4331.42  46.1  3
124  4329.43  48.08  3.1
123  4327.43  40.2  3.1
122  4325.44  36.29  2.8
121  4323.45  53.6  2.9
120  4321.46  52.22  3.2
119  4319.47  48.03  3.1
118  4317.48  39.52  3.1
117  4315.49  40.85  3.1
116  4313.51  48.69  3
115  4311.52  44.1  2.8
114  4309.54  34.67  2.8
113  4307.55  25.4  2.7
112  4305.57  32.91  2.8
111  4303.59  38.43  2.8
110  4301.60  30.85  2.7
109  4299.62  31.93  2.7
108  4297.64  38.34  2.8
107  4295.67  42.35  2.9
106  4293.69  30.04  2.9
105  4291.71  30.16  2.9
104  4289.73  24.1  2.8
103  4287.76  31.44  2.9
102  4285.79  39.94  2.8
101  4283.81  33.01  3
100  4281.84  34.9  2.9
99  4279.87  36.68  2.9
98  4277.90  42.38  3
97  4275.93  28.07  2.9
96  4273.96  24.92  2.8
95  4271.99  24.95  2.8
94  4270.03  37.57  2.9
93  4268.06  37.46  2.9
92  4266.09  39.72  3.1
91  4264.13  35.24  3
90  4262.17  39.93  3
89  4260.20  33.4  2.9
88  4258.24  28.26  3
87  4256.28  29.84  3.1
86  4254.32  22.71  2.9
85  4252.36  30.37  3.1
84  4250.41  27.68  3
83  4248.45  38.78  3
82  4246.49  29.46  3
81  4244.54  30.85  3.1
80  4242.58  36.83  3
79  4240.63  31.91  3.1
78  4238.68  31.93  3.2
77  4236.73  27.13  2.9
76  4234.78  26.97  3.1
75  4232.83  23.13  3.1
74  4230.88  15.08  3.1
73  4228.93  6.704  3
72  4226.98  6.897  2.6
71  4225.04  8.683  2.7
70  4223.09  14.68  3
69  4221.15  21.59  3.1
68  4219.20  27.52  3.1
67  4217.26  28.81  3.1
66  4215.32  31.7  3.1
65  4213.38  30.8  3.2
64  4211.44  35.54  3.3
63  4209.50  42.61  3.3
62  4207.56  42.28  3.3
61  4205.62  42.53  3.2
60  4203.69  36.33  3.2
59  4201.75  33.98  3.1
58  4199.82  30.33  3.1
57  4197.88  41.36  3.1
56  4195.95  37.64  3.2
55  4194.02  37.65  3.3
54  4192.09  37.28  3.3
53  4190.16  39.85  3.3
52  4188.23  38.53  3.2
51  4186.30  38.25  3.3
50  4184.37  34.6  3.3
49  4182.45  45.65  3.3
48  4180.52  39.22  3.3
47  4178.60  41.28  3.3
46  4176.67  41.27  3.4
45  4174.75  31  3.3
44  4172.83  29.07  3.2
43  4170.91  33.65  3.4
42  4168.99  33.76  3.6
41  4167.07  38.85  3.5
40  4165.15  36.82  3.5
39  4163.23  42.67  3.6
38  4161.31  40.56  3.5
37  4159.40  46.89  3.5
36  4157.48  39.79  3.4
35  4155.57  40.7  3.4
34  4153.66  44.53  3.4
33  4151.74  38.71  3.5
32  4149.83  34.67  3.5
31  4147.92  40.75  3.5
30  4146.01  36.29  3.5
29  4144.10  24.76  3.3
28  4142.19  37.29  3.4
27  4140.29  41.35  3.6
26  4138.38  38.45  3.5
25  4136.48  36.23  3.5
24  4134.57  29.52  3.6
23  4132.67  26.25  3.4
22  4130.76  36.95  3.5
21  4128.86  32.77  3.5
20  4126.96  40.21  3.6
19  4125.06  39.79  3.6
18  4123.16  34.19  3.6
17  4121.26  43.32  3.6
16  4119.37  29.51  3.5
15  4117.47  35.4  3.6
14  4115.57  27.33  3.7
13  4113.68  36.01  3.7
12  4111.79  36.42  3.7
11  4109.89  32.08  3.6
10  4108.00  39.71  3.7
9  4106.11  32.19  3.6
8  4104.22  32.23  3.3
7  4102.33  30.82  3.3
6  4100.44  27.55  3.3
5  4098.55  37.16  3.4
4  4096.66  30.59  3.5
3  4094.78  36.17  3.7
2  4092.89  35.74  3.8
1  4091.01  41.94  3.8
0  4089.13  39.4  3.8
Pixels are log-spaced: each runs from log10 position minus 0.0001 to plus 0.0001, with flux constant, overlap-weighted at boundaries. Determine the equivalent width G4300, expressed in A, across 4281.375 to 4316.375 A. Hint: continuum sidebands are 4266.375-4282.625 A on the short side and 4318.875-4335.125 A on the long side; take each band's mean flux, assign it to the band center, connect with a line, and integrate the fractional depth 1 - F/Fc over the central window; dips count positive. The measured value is 4.1 A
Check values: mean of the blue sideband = 33.6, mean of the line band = 35.1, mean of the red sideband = 46.9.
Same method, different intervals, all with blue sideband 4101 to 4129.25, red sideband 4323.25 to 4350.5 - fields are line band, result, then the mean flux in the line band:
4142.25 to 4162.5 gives -1.2 A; 38.7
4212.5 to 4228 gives 7.2 A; 21.2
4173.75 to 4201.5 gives 0.2 A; 38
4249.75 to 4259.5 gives 3.2 A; 28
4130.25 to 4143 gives 0.3 A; 35.1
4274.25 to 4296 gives 4.9 A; 33.4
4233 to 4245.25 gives 3.1 A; 30.4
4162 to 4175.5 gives 0.7 A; 35.3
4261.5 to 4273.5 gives 2.0 A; 35.2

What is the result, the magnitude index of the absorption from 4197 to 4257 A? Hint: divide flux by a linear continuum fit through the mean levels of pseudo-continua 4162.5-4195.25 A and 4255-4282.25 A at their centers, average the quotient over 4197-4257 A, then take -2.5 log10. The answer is 0.239 mag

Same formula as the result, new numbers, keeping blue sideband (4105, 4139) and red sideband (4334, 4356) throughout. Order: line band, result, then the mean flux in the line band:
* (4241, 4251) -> 0.24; 32.9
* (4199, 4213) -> 0.04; 37.4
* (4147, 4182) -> -0.05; 38.7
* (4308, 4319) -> 0.08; 41.1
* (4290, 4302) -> 0.28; 33.5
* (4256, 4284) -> 0.24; 33.9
